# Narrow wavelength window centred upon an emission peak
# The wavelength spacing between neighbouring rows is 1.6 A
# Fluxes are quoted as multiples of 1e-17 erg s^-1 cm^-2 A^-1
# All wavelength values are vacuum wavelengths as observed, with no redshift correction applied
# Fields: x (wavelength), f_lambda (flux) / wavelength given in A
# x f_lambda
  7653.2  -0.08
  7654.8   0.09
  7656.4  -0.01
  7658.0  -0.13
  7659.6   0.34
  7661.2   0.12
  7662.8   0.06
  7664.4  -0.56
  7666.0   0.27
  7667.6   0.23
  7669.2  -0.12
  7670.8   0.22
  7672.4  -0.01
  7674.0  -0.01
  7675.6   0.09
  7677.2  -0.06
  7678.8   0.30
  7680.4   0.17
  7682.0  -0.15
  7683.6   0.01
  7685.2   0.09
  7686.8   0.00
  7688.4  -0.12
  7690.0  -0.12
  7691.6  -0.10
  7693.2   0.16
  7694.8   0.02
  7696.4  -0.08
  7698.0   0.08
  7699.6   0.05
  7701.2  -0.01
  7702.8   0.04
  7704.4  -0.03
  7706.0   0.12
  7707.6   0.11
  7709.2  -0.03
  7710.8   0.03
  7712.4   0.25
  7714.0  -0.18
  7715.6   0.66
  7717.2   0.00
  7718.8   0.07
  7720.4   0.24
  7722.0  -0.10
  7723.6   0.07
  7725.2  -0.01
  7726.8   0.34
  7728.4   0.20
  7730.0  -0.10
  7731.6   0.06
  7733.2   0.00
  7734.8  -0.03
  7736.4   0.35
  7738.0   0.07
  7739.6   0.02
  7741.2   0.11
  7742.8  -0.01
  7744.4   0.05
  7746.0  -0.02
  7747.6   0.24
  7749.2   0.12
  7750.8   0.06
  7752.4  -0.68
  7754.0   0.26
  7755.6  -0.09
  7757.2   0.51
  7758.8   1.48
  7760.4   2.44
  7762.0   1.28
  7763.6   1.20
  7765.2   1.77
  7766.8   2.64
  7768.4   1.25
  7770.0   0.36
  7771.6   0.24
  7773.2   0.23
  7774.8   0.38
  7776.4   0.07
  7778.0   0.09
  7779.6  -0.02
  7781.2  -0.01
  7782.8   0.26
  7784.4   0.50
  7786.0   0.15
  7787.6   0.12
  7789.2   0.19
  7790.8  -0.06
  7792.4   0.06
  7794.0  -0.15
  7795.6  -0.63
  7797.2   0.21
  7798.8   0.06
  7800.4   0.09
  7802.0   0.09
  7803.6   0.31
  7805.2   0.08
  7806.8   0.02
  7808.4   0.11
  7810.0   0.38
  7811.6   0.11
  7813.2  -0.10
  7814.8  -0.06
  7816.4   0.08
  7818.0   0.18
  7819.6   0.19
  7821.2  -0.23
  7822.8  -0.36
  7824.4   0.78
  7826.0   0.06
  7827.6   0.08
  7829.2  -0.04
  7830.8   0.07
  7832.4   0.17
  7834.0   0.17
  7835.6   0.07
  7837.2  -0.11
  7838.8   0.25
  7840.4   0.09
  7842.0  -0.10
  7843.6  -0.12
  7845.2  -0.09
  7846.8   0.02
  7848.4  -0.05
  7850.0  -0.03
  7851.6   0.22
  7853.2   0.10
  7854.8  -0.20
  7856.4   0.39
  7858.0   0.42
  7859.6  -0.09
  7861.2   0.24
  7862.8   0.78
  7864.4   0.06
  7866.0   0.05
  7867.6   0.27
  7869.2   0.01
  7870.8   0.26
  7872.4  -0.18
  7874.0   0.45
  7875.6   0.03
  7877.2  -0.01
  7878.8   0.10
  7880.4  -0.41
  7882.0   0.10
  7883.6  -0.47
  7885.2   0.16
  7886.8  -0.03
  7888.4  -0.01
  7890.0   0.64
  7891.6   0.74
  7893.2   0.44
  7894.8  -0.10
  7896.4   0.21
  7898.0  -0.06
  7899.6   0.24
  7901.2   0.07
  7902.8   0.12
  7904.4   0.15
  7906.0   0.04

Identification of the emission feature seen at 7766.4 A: [O II] 3727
